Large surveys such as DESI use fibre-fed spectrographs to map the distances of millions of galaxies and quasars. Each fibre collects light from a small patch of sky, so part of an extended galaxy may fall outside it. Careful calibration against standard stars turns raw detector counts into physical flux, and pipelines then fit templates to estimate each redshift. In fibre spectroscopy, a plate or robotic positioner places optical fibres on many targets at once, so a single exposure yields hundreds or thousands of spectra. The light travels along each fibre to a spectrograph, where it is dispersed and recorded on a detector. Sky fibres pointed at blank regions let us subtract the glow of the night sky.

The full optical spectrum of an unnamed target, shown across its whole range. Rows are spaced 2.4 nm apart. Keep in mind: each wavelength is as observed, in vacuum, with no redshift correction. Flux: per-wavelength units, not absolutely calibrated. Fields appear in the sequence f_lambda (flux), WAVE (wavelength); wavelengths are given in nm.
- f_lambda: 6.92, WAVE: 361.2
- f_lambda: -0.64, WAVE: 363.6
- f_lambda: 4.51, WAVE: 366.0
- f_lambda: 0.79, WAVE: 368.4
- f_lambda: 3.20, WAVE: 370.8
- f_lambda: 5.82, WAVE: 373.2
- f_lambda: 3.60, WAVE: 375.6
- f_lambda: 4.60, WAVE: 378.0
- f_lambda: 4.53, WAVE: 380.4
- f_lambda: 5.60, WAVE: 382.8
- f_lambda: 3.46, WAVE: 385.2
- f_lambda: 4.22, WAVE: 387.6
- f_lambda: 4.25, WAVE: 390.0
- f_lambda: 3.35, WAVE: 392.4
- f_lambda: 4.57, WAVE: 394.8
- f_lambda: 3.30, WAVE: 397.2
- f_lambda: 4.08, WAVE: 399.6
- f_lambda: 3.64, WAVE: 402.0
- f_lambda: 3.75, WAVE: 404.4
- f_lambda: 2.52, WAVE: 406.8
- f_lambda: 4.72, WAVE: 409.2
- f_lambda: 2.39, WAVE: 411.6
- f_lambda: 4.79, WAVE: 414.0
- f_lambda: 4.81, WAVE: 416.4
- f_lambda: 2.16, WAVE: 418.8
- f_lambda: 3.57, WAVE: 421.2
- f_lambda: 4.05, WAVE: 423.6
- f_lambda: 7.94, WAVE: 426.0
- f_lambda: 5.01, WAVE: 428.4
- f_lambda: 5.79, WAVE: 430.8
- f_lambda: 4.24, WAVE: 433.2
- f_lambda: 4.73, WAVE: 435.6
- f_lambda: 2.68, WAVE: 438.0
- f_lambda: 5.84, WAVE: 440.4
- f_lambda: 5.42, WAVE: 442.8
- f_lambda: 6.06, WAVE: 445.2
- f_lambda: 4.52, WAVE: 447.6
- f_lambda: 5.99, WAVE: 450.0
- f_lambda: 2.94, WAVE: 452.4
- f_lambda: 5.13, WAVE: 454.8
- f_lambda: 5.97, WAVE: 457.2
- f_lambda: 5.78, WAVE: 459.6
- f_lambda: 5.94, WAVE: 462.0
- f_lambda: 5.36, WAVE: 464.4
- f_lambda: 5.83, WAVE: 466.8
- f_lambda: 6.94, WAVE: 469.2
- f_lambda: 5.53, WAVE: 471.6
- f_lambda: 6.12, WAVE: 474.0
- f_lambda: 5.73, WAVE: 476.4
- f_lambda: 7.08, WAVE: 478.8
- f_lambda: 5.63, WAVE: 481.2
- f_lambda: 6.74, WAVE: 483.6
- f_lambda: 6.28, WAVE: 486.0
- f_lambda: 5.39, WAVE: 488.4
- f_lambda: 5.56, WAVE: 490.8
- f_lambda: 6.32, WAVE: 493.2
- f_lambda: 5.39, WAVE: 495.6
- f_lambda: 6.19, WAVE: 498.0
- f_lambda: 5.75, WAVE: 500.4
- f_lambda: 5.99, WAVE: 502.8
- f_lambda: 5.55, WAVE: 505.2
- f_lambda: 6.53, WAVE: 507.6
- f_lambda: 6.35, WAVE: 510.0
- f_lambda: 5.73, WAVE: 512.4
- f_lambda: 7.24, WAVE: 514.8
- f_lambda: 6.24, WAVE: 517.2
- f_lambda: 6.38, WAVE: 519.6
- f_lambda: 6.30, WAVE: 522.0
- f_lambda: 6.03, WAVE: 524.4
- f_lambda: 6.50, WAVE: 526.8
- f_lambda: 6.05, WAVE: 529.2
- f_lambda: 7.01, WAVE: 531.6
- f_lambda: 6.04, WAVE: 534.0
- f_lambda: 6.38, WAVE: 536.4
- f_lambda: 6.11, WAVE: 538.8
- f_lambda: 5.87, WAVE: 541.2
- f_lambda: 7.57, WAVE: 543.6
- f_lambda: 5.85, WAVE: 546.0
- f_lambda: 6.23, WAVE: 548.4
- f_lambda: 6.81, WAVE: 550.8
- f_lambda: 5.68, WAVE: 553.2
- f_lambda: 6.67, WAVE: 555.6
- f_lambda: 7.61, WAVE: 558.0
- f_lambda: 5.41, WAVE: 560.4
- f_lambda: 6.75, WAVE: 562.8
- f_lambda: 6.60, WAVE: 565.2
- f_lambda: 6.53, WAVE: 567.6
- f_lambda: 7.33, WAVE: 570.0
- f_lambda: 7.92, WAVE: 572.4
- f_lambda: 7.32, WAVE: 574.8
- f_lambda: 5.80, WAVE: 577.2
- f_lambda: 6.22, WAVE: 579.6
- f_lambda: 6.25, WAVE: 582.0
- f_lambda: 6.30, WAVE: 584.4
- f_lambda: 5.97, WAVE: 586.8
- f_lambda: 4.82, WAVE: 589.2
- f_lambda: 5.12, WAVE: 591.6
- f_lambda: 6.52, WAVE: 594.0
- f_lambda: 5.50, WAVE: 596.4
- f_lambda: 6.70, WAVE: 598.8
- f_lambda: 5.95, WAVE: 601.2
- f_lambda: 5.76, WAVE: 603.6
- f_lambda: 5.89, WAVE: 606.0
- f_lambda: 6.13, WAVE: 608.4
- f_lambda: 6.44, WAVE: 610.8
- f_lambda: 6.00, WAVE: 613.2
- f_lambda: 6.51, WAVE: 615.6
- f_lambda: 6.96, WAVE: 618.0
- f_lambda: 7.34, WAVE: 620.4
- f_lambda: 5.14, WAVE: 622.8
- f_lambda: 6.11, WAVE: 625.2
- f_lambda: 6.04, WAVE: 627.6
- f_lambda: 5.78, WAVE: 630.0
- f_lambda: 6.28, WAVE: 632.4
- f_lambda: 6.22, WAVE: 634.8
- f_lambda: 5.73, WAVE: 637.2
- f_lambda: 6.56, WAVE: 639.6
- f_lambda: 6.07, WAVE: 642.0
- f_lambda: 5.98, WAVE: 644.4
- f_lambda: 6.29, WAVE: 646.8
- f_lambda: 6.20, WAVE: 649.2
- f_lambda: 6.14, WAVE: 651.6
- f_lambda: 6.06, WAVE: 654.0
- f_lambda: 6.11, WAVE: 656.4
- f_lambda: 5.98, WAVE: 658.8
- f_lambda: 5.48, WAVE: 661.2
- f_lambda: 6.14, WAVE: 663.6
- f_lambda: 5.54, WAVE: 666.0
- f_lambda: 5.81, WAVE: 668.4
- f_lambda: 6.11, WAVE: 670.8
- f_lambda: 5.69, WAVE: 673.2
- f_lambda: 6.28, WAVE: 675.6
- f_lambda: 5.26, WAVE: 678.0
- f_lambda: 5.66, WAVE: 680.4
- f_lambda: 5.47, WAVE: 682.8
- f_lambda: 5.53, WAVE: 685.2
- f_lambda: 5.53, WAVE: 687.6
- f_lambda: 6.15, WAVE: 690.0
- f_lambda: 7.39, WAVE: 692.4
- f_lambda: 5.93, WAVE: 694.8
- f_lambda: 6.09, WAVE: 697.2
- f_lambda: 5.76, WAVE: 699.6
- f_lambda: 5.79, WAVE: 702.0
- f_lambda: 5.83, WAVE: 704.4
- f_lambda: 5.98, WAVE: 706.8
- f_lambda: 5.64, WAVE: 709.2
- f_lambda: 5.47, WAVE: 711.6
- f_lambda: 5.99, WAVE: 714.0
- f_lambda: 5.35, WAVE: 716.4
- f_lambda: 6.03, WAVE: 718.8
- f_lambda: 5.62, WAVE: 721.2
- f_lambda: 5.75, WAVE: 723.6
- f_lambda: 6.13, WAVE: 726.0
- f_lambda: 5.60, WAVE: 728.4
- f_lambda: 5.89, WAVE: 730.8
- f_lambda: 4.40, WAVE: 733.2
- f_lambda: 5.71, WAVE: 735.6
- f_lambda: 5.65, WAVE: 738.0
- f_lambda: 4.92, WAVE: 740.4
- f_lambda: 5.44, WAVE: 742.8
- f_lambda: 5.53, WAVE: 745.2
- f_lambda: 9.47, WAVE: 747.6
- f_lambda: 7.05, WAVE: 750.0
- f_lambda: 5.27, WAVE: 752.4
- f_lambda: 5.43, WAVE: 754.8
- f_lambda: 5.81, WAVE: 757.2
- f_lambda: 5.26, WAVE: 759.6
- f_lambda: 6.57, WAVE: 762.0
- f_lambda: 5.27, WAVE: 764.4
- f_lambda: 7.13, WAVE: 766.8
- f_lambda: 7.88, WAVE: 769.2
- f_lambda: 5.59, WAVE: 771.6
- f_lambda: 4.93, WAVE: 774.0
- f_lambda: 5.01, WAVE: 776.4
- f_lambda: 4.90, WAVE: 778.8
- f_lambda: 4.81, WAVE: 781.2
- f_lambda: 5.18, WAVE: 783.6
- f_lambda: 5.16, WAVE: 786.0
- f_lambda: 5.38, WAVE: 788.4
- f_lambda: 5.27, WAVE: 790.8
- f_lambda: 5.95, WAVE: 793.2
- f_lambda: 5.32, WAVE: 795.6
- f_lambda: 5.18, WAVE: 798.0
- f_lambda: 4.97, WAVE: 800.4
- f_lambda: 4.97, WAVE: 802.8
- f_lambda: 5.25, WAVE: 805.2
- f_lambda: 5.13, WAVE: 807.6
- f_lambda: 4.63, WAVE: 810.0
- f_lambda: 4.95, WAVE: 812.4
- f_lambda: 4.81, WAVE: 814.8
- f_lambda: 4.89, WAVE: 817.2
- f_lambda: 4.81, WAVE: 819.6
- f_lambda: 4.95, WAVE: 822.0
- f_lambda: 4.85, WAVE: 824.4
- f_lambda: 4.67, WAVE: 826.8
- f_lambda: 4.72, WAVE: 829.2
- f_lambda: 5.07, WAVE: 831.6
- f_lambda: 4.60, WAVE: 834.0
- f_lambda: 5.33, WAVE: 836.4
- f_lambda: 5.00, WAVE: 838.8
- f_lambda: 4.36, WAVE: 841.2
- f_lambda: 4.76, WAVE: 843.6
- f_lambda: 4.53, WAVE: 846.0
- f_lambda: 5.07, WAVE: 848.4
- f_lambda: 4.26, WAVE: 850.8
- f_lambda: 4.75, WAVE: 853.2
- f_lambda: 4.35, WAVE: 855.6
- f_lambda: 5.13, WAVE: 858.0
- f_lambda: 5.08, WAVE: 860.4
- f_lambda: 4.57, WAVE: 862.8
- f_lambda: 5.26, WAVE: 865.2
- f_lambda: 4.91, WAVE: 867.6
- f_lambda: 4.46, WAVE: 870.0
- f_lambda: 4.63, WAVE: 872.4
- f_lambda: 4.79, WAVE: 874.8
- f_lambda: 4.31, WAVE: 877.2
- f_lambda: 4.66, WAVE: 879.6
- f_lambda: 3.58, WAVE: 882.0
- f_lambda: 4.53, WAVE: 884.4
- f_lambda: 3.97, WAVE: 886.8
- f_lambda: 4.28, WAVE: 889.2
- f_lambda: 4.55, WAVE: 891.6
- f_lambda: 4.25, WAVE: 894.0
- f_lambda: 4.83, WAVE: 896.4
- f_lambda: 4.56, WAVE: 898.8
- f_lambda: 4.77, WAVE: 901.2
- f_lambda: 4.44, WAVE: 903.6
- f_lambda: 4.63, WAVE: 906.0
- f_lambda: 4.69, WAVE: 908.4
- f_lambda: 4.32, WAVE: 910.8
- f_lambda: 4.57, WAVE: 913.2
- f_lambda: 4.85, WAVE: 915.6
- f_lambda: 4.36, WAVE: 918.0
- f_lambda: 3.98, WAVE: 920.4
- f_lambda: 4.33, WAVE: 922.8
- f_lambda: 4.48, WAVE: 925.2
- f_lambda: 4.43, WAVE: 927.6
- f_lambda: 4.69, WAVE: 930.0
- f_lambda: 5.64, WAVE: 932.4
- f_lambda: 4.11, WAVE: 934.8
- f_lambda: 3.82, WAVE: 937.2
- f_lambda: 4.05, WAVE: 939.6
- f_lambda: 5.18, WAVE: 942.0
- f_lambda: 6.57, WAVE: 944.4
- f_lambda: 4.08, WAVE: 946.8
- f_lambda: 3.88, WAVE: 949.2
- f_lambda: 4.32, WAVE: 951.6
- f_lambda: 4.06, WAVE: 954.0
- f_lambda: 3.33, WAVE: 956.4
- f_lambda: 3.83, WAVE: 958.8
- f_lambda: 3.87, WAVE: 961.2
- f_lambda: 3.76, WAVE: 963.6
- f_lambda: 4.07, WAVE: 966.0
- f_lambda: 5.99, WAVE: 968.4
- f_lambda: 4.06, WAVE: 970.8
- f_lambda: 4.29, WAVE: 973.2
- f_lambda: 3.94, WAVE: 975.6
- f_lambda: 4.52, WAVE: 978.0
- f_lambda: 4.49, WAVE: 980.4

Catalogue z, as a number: 0.140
